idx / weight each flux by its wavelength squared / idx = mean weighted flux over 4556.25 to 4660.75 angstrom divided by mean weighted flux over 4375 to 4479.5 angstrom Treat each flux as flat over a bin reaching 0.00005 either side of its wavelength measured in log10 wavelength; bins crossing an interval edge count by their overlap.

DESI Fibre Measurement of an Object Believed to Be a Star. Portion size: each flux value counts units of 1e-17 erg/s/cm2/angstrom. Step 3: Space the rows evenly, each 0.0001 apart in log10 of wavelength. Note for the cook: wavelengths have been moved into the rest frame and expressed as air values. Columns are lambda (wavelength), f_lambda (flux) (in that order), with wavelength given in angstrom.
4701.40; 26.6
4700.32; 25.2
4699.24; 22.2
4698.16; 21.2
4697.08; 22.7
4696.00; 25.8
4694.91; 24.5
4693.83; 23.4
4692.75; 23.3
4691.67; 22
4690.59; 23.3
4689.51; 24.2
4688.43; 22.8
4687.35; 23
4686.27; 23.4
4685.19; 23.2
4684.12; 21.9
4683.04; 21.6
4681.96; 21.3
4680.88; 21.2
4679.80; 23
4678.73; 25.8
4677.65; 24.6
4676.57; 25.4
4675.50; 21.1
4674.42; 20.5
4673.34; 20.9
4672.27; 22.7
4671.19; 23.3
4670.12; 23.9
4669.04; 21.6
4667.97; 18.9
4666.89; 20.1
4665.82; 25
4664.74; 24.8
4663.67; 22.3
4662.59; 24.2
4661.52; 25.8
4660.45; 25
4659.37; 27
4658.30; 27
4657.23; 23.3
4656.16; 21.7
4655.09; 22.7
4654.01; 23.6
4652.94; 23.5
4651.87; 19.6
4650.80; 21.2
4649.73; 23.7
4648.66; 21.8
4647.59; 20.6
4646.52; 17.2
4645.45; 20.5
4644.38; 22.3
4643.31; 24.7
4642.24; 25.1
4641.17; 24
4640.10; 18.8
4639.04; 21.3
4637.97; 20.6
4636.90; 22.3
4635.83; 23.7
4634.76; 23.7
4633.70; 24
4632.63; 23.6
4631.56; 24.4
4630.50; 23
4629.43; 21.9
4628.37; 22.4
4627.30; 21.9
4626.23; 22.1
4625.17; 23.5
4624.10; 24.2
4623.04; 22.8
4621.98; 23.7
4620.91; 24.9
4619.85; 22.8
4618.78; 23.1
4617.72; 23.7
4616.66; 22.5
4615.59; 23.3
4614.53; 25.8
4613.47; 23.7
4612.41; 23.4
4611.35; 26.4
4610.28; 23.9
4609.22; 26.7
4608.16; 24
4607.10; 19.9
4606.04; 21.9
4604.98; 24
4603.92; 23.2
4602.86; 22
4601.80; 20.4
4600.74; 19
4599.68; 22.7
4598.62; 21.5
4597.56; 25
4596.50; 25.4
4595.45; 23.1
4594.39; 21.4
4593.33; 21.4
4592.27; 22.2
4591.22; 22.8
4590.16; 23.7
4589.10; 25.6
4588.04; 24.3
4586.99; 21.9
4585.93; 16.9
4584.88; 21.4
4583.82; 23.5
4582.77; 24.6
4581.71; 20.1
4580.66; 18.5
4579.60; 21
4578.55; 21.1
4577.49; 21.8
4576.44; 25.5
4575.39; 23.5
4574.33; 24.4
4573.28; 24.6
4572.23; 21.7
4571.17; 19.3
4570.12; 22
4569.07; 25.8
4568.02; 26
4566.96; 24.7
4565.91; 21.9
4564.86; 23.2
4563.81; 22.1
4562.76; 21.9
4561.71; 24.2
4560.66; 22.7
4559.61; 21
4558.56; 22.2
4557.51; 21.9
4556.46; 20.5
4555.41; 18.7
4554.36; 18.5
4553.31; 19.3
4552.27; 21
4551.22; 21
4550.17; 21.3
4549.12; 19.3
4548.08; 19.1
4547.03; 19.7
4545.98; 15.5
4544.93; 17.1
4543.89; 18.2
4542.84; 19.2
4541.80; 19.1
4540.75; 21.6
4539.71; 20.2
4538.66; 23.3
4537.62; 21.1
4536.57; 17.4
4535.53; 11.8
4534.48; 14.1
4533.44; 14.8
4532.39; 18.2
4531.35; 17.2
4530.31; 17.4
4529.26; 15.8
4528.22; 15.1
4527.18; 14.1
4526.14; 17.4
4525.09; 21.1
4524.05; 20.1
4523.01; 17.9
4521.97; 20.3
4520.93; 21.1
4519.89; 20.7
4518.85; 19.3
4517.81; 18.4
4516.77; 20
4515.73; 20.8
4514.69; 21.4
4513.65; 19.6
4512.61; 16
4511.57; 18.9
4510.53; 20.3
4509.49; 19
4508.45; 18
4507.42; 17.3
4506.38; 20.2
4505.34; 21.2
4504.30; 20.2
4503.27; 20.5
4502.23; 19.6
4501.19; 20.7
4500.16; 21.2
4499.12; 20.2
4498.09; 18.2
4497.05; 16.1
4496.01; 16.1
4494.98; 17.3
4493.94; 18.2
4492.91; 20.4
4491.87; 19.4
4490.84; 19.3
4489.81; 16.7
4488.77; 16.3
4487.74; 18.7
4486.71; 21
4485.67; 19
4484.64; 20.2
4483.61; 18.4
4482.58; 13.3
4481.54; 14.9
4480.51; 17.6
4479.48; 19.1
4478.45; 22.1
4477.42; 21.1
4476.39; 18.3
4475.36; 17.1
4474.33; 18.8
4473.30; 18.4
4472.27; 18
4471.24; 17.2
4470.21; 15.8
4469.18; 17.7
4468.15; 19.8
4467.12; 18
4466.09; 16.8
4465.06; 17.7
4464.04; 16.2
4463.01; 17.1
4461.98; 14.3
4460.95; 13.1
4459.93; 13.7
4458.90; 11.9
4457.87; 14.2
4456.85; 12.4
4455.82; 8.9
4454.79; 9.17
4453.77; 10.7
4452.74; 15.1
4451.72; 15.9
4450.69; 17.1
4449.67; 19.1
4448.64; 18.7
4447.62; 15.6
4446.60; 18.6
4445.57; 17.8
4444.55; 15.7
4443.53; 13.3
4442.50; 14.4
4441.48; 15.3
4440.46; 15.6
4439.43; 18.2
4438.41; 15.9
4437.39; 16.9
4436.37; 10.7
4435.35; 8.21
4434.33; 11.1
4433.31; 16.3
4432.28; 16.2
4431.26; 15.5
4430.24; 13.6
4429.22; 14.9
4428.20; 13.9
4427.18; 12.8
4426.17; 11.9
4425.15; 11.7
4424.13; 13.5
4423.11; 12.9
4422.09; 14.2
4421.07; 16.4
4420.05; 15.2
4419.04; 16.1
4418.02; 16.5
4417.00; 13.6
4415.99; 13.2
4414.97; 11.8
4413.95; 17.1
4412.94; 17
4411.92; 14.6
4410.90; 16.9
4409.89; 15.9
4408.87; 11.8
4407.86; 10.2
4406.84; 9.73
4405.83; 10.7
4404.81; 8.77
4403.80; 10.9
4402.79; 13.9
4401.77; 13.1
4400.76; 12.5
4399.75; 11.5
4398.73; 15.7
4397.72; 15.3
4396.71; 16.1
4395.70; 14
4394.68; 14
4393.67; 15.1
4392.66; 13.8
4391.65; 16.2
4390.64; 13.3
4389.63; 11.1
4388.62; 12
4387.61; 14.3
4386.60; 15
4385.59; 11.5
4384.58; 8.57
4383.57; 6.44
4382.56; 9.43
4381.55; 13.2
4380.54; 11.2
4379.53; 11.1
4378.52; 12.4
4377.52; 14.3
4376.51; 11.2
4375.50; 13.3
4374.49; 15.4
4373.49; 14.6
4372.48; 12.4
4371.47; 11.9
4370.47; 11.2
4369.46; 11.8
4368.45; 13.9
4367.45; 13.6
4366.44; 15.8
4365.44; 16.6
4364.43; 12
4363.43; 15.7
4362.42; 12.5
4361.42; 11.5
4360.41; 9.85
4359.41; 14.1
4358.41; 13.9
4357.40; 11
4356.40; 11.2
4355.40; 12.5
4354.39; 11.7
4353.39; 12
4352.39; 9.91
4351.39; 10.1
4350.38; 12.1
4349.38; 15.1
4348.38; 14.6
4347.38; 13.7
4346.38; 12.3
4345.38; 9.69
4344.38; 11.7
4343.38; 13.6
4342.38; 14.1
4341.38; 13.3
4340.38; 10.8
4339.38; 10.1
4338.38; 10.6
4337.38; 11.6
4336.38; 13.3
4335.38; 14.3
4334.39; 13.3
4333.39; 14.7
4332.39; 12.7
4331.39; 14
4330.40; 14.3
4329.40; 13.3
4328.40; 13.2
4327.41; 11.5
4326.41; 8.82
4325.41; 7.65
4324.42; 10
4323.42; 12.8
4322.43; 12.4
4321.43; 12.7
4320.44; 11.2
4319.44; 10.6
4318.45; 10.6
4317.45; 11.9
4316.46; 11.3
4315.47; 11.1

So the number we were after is 1.7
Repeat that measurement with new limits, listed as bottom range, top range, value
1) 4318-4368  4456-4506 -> 1.53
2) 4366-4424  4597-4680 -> 1.93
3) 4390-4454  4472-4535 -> 1.34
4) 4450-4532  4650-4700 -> 1.41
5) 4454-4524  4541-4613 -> 1.27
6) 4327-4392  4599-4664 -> 2.06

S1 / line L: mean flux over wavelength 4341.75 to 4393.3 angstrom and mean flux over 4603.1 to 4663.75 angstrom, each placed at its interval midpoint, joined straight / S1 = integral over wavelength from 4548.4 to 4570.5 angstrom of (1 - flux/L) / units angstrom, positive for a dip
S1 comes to -1.80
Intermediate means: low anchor 12.6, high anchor 23.1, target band 21.8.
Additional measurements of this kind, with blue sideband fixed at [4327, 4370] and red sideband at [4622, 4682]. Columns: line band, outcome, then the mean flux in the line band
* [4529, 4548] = 1.10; 17.9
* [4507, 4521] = -0.83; 19.3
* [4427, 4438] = 1.29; 13.7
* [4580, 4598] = -1.50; 22.4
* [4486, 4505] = -1.41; 18.9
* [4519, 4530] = 0.11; 18.4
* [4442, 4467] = 1.99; 14.9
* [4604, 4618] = -1.52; 23.8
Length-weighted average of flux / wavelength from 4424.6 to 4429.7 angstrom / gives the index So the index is 13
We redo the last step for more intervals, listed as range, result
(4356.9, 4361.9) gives 12.1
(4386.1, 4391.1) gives 13.1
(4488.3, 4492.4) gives 17.9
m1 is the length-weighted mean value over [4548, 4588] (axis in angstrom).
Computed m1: 21.9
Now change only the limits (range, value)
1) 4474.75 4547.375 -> 18.6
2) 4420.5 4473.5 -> 14.9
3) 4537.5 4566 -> 20.5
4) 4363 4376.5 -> 13.6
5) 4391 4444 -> 13.9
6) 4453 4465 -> 13.1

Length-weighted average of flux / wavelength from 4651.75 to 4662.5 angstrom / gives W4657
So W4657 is 24.1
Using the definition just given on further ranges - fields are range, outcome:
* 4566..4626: 23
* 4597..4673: 22.9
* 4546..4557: 19.6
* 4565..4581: 22.8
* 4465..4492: 18.2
